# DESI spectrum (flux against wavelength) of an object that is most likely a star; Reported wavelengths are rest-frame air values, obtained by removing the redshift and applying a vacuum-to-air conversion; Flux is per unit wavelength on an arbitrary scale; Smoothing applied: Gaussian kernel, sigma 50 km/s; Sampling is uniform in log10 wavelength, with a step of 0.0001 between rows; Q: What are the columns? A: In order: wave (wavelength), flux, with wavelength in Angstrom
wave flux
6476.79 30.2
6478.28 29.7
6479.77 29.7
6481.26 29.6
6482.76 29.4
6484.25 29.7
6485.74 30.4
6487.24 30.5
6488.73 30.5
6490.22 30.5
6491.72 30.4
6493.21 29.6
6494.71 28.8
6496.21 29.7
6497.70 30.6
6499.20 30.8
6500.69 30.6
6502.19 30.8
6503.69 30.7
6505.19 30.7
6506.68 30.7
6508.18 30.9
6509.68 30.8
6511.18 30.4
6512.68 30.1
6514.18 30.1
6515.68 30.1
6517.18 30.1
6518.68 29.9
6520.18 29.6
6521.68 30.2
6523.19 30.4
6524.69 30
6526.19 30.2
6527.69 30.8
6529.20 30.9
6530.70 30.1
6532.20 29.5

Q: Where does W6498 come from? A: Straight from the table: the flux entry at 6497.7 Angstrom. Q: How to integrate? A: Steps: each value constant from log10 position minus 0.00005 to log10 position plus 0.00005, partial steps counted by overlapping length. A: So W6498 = 30.6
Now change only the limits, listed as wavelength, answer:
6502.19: 30.8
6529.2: 30.9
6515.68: 30.1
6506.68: 30.7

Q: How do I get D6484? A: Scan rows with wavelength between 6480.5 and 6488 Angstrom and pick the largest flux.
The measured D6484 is 30.5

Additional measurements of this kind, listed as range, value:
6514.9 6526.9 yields 30.4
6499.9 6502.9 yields 30.8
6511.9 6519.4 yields 30.1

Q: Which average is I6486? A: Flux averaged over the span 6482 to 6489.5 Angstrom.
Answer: 30.1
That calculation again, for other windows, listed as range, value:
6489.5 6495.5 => 29.8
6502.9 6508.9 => 30.8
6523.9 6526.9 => 30.2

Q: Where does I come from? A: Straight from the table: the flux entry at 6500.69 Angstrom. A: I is 30.6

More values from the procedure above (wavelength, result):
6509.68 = 30.8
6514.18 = 30.1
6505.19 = 30.7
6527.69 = 30.8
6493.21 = 29.6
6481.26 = 29.6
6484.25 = 29.7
